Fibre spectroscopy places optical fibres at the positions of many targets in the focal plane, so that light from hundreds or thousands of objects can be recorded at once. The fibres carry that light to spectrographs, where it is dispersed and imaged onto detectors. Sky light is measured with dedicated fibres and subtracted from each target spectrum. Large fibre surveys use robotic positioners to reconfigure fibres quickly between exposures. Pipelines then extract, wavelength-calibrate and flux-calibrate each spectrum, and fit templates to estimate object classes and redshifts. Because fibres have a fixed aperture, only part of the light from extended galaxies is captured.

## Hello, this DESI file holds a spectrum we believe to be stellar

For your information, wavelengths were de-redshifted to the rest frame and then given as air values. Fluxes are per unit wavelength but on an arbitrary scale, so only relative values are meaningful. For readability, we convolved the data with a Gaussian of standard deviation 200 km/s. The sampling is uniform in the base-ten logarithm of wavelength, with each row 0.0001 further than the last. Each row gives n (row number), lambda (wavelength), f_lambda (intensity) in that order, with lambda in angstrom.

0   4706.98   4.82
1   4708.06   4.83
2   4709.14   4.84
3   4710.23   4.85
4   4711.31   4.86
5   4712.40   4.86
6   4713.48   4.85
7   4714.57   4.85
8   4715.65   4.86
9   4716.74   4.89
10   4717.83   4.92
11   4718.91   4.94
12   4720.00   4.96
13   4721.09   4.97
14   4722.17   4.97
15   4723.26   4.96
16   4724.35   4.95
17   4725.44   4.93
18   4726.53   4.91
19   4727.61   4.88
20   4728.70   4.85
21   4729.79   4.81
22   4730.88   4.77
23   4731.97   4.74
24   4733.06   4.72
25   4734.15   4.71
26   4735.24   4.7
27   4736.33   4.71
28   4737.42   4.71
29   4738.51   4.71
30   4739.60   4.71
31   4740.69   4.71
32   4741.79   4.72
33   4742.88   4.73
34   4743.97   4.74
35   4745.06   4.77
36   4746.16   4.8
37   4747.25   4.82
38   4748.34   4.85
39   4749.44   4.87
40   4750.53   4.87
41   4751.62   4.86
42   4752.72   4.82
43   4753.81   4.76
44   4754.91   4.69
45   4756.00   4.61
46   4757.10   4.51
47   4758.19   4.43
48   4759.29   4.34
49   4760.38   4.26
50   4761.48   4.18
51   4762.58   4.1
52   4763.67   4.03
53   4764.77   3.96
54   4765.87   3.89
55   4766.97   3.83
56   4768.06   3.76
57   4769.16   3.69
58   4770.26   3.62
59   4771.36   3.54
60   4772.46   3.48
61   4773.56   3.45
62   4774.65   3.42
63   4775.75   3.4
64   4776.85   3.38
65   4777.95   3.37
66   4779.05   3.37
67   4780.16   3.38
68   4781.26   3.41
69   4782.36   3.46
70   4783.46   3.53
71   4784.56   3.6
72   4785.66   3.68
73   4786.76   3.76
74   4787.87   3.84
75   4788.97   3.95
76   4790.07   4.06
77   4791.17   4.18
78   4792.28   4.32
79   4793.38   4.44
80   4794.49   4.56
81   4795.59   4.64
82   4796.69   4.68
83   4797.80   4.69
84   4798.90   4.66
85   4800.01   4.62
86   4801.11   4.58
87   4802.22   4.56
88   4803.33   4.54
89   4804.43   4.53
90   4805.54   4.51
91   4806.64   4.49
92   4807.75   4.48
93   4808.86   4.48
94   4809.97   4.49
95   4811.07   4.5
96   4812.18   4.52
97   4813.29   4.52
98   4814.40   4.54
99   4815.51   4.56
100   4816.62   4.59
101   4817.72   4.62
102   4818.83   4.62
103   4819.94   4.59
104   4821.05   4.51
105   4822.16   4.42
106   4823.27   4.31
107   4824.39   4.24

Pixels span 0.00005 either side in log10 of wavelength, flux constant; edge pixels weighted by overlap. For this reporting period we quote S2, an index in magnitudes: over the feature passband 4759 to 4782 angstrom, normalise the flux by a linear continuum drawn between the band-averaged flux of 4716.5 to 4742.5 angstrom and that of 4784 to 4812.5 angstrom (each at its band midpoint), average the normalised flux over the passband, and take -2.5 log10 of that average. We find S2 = 0.23 mag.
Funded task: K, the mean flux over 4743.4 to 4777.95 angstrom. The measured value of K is 4.2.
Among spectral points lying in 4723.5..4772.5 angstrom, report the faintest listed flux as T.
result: 3.48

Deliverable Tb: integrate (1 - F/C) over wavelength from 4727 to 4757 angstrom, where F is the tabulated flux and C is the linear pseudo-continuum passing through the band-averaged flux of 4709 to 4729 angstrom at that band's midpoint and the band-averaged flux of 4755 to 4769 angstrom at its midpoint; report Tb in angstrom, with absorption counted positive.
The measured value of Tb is -1.7 angstrom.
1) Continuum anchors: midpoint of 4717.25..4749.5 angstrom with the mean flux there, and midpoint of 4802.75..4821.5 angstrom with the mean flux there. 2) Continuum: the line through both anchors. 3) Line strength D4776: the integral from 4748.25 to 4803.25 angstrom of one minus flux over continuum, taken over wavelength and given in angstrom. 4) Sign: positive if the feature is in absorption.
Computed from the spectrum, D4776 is 6.71 angstrom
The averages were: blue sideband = 4.82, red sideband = 4.54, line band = 4.1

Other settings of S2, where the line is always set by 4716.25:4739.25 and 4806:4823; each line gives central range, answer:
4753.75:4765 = 0.09 mag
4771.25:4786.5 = 0.32 mag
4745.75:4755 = -0.01 mag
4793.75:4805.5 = 0.00 mag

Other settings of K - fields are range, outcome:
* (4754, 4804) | 4.02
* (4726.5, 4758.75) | 4.75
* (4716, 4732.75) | 4.89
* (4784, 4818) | 4.39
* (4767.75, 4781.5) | 3.48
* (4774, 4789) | 3.53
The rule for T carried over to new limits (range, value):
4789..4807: 4.06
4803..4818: 4.48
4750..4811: 3.37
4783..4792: 3.53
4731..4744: 4.7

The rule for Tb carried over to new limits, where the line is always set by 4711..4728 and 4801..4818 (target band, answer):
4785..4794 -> 1.1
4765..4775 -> 2.2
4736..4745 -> 0.2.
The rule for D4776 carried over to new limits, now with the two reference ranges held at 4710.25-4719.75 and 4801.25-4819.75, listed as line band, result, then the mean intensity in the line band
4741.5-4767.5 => 1.23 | 4.52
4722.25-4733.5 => -0.06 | 4.86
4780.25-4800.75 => 2.24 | 4.11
